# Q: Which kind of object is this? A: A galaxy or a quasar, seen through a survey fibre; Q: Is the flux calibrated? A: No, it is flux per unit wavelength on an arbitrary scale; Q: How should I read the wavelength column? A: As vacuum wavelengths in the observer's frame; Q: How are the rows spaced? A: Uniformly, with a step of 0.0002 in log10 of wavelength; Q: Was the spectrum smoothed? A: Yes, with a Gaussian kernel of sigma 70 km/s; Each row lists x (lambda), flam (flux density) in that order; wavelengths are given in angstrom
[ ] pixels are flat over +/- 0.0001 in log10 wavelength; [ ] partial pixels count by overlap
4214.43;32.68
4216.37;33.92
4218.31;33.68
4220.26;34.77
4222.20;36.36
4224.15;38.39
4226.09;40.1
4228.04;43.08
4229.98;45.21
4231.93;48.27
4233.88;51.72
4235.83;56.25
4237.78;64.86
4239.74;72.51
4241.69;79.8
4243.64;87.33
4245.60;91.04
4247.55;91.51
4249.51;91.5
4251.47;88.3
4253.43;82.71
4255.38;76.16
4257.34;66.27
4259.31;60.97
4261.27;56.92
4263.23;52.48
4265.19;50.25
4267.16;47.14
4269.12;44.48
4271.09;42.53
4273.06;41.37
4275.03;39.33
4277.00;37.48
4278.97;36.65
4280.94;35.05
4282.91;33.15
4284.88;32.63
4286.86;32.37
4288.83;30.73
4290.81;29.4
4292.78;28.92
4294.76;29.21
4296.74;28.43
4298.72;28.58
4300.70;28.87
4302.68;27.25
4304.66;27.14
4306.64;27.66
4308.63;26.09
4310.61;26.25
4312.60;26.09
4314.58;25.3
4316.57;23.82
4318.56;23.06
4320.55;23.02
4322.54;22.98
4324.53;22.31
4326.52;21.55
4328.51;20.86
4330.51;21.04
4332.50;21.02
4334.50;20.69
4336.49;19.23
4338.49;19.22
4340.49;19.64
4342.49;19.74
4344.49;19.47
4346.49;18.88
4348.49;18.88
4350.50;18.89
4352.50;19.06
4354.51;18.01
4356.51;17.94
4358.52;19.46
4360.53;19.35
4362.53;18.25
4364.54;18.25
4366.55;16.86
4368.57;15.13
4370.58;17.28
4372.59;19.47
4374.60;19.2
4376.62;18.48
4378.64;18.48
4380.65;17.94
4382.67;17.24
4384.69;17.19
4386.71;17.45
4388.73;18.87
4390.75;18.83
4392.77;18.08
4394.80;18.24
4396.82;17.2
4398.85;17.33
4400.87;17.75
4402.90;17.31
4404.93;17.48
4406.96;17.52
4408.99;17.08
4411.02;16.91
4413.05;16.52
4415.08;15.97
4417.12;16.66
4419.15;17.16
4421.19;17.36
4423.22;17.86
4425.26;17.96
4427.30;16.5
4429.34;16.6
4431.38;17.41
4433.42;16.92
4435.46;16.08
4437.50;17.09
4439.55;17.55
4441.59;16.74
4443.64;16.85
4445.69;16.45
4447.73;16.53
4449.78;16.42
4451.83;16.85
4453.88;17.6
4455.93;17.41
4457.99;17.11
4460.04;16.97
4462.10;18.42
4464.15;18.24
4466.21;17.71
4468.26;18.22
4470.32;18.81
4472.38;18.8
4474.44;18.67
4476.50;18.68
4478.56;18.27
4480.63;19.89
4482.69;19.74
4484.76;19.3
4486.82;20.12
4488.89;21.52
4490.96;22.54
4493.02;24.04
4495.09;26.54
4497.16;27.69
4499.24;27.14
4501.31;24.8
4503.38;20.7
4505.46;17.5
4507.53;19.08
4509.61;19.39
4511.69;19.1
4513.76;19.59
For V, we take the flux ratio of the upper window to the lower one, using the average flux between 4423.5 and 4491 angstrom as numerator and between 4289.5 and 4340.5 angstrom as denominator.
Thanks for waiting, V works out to 0.73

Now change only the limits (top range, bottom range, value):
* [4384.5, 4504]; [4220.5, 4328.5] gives 0.42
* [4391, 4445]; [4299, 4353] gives 0.76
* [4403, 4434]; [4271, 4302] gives 0.52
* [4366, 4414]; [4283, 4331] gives 0.66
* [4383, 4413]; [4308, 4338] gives 0.77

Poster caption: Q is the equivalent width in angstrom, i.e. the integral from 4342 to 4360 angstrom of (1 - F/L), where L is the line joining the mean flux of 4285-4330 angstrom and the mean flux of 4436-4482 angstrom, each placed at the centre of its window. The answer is 3.76 angstrom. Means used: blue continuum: 26.4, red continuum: 17.7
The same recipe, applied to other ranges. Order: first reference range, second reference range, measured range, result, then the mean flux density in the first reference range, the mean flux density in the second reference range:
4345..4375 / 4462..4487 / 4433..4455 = 2.2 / 18.3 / 18.8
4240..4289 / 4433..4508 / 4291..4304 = 5.8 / 57.7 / 19.3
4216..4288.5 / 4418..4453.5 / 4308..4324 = 6.5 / 53.9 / 17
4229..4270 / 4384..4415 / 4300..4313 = 5.7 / 67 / 17.5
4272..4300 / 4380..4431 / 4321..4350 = 6.7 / 33.1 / 17.4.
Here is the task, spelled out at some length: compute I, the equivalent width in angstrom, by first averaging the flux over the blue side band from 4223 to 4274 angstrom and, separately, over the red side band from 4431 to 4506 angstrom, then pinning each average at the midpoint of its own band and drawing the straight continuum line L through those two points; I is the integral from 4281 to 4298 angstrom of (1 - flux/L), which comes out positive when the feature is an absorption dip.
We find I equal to 7.30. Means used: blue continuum 61.9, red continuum 19.3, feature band 30.8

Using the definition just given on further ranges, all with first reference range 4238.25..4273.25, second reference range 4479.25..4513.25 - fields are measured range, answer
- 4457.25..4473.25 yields 5.58 angstrom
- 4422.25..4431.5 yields 4.72 angstrom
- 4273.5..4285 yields 4.99 angstrom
